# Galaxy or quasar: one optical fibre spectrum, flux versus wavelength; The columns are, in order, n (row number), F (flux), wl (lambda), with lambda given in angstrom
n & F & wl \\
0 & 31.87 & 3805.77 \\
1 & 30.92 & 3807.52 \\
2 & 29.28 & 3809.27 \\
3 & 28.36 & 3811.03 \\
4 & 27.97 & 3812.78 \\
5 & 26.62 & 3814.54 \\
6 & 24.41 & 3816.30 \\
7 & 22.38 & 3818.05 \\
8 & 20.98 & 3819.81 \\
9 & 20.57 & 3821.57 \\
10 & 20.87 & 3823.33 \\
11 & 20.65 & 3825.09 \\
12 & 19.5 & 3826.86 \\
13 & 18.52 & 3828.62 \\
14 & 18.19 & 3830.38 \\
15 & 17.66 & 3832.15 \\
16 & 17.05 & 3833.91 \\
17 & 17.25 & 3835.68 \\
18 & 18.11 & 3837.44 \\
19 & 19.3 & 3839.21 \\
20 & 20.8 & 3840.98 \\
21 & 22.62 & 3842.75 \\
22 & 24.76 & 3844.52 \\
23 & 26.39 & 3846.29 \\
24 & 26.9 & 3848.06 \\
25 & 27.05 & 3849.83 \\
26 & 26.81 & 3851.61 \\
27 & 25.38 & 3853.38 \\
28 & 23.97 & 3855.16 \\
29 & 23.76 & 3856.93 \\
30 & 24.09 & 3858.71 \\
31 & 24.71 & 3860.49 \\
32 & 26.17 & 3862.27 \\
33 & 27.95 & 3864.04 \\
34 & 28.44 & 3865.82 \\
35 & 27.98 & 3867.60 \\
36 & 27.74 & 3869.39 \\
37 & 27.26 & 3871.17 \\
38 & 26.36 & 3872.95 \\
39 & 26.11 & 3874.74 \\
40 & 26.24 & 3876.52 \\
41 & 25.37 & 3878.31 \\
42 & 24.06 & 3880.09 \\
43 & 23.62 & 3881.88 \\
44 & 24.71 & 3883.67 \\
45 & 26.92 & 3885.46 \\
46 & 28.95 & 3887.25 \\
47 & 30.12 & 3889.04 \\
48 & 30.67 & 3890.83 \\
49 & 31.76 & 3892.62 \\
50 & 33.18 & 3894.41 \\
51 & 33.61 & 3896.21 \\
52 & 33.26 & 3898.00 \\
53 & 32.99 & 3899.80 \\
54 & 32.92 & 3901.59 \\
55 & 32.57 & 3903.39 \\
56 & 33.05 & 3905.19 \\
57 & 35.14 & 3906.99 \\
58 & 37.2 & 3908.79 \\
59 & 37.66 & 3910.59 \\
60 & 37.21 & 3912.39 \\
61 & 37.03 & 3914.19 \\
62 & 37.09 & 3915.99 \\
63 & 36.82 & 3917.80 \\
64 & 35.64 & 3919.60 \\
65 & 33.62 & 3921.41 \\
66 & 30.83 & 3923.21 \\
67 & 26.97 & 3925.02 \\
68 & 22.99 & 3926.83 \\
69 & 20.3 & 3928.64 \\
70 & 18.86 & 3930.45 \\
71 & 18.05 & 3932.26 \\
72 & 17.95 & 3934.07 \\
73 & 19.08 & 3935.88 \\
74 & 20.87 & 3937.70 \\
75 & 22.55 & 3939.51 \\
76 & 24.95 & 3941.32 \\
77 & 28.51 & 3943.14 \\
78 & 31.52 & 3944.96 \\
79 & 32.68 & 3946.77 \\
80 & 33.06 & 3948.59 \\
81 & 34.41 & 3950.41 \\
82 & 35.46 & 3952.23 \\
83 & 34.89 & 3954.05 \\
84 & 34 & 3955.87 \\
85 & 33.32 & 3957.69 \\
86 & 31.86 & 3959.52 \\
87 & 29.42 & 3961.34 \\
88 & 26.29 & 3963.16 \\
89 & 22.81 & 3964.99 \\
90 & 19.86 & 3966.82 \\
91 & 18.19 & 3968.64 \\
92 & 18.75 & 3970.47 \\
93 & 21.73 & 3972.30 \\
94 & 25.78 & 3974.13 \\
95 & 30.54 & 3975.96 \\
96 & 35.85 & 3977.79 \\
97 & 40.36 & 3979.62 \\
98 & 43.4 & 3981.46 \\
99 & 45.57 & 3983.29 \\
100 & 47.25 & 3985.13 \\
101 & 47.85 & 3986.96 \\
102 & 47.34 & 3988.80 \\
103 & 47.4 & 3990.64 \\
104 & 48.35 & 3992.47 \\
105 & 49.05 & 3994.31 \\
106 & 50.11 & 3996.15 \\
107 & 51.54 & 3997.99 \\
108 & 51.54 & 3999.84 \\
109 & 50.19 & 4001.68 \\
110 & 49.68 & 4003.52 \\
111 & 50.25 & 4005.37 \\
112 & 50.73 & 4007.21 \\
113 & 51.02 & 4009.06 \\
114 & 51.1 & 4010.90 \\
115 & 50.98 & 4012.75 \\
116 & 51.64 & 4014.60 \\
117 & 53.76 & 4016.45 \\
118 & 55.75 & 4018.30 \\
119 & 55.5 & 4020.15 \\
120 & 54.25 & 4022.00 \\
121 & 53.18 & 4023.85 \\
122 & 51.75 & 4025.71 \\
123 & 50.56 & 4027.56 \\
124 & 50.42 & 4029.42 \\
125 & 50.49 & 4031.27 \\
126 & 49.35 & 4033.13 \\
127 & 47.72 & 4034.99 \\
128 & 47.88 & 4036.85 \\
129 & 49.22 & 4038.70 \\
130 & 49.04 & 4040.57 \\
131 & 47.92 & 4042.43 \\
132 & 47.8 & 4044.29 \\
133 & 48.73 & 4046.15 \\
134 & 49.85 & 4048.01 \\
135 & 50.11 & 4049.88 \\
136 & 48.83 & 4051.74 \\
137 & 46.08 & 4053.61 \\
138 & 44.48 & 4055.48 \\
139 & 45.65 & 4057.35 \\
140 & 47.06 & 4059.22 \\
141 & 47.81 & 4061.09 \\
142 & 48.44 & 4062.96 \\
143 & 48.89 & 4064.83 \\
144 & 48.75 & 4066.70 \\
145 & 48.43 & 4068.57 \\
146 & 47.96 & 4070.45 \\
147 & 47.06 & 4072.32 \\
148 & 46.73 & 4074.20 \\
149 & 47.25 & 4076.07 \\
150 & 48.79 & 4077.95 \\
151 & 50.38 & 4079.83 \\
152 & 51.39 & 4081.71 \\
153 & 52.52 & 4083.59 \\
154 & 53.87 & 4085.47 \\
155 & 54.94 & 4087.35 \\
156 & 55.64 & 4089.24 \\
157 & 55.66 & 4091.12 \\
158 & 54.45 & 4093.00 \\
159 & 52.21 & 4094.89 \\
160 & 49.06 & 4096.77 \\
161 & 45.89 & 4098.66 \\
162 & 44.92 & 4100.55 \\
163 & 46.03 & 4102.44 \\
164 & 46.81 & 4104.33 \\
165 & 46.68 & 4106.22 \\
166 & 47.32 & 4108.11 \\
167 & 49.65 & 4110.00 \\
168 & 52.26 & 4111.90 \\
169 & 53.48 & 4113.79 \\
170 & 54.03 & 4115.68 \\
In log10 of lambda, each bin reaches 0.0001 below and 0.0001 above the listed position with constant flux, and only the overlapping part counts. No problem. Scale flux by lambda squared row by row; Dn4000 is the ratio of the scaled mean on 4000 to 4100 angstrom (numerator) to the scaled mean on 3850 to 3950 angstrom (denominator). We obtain 1.89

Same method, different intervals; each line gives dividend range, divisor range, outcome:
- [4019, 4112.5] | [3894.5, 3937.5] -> 1.76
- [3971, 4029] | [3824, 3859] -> 2.33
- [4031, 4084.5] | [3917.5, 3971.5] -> 1.90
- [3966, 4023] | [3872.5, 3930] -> 1.51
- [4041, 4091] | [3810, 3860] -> 2.45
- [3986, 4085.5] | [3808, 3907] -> 2.11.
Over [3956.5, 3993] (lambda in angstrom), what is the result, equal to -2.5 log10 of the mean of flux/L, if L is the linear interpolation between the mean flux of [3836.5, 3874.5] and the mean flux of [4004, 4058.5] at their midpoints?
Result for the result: 0.24 mag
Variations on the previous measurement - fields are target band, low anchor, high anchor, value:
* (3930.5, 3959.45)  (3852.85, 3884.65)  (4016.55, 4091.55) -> 0.273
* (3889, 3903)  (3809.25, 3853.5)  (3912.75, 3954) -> -0.232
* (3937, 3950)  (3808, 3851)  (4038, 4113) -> 0.234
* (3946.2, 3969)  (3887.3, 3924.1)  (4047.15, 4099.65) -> 0.279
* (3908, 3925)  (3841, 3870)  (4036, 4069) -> -0.090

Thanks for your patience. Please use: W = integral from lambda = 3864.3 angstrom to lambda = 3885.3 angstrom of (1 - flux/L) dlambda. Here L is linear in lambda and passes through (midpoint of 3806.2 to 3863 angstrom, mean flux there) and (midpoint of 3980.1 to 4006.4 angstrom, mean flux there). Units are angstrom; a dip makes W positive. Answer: 2.3 angstrom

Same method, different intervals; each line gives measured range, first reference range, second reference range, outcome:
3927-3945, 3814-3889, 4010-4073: 6.9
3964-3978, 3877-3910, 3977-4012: 6.5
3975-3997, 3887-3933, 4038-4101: -2.3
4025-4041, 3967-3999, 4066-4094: -1.6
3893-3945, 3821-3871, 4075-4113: 1.7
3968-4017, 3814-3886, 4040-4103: -4.2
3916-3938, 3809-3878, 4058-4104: 4.7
